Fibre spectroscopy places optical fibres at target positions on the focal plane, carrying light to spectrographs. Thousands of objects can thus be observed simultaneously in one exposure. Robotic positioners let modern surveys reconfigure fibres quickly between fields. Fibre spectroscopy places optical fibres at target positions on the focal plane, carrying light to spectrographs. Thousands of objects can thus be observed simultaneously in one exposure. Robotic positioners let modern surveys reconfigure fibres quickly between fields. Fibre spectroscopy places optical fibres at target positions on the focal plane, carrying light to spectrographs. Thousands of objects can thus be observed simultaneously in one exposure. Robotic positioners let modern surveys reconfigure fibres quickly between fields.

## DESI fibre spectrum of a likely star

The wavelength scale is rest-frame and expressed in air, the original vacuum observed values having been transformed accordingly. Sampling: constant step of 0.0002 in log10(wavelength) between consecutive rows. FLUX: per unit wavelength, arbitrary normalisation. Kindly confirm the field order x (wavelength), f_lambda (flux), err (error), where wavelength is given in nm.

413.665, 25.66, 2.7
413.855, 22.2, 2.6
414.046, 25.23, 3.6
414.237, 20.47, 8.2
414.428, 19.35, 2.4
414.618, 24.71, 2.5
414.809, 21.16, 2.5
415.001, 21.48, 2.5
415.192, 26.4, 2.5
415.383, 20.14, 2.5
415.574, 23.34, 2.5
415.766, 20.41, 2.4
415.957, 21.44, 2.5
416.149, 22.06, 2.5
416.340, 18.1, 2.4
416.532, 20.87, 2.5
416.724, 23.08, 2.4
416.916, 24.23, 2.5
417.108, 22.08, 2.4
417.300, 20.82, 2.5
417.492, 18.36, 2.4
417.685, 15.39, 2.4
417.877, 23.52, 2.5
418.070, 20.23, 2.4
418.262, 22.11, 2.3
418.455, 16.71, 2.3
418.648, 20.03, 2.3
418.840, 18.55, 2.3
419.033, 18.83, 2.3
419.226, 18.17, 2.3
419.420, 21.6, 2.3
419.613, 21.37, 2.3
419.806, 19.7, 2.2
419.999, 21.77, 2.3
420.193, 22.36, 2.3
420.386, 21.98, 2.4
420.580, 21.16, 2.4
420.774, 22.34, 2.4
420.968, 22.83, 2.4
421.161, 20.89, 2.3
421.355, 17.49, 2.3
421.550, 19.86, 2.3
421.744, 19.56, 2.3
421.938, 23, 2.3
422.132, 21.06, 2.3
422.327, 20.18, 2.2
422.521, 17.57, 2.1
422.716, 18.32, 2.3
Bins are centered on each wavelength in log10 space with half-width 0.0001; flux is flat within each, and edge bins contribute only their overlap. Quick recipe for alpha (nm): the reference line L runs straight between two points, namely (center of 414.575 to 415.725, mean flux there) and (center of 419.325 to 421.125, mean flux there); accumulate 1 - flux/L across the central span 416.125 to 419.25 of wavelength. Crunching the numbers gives 0.28 nm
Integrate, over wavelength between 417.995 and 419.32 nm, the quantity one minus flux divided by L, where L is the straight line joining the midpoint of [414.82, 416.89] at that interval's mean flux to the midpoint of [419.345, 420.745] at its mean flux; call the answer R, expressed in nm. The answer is 0.145 nm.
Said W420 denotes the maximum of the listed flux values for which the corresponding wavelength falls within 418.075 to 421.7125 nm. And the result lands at 22.83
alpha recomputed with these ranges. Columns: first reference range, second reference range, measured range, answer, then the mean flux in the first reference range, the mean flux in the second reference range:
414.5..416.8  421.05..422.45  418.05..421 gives 0.040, 21.9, 20.3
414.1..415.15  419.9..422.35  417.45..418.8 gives 0.124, 21.8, 21.1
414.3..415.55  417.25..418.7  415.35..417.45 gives -0.053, 22.2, 19.6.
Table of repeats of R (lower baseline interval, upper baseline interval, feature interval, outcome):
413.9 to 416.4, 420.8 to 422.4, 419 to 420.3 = 0.03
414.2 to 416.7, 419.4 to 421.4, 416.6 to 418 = 0.03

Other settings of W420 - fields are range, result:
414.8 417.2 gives 26.4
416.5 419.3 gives 24.23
